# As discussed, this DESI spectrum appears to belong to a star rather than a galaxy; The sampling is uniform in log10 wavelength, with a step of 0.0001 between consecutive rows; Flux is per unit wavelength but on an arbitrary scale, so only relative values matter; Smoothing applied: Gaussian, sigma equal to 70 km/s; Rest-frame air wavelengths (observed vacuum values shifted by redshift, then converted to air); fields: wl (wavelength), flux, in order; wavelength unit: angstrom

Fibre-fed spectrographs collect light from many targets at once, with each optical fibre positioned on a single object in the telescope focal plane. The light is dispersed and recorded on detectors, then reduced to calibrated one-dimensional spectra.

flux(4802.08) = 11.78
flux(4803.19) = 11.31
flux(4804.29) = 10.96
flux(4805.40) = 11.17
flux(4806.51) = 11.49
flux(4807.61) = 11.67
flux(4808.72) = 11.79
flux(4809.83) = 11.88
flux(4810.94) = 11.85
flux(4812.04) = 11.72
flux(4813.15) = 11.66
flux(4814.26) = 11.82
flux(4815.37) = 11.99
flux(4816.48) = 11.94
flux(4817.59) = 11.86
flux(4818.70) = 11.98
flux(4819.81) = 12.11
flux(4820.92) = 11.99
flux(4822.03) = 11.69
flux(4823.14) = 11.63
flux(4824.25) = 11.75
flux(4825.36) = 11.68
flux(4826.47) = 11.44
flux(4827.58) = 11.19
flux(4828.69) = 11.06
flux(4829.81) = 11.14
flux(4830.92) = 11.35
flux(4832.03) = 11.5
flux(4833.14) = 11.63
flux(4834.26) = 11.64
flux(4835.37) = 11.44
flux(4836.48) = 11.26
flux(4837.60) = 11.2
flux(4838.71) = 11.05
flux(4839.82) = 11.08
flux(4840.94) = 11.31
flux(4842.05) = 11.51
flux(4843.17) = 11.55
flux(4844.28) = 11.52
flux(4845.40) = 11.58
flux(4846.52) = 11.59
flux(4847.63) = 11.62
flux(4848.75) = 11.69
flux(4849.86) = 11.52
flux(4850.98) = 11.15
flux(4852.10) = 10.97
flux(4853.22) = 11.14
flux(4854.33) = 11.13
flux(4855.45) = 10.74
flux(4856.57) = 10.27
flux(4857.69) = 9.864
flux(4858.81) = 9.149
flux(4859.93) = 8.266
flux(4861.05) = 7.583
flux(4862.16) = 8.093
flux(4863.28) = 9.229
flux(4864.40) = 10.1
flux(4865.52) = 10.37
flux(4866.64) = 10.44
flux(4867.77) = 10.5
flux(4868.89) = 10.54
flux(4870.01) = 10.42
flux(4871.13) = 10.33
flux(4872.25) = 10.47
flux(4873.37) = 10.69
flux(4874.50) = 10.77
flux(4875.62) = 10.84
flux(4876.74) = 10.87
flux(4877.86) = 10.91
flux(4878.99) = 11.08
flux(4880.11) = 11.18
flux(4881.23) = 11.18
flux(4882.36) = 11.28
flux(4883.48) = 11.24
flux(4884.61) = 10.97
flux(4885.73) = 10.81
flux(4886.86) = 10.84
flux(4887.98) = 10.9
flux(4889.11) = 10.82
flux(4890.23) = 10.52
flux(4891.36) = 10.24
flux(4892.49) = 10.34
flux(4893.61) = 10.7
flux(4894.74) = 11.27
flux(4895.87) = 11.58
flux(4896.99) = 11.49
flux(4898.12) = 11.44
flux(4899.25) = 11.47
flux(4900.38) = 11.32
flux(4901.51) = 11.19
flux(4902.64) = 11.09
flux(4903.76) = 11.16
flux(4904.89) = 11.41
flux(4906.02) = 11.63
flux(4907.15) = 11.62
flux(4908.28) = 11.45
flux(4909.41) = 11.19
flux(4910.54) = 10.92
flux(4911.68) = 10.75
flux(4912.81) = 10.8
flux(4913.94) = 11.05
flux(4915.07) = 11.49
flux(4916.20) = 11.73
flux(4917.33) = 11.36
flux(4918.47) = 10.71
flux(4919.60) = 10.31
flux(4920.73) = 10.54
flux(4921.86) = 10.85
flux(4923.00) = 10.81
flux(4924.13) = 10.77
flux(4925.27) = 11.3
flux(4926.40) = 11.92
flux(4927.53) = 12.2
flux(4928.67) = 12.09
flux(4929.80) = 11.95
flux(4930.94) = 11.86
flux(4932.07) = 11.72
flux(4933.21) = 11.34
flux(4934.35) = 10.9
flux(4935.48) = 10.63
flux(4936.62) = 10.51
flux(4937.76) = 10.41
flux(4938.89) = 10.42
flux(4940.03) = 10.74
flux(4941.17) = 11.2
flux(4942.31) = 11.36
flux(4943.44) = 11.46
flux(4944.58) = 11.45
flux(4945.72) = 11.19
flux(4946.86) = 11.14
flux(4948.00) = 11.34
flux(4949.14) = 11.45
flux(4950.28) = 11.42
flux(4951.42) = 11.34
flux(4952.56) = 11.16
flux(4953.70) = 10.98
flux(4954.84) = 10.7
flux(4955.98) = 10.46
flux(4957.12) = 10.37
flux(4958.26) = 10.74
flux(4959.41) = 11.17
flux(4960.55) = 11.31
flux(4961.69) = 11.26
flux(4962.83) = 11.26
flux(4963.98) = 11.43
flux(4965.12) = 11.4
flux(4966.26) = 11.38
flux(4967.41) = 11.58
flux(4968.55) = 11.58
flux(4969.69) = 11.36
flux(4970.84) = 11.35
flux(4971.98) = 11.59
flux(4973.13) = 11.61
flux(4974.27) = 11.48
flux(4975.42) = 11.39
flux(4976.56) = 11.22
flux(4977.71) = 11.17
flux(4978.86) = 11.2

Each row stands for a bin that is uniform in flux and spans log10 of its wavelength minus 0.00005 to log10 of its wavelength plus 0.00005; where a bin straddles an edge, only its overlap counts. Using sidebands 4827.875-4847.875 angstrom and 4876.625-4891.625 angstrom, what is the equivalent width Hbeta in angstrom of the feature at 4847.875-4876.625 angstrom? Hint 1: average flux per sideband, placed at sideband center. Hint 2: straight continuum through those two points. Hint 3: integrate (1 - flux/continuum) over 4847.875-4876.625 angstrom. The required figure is 2.2 angstrom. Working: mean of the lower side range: 11.4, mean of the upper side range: 10.9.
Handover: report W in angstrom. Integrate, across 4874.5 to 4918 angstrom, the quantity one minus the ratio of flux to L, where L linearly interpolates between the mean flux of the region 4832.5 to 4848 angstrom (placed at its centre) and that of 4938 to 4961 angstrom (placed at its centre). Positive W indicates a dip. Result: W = 0.5 angstrom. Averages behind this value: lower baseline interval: 11.4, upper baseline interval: 11.1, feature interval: 11.1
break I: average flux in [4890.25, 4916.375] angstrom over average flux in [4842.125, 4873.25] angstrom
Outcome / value 1.07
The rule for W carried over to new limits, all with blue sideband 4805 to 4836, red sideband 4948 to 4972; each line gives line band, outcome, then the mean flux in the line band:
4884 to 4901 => 0.6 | 11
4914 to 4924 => 0.3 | 11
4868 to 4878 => 0.7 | 10.6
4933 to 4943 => 0.4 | 10.8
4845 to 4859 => 0.7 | 11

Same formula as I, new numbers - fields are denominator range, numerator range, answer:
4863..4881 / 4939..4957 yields 1.05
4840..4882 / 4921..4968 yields 1.06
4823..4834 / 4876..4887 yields 0.97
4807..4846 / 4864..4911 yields 0.94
